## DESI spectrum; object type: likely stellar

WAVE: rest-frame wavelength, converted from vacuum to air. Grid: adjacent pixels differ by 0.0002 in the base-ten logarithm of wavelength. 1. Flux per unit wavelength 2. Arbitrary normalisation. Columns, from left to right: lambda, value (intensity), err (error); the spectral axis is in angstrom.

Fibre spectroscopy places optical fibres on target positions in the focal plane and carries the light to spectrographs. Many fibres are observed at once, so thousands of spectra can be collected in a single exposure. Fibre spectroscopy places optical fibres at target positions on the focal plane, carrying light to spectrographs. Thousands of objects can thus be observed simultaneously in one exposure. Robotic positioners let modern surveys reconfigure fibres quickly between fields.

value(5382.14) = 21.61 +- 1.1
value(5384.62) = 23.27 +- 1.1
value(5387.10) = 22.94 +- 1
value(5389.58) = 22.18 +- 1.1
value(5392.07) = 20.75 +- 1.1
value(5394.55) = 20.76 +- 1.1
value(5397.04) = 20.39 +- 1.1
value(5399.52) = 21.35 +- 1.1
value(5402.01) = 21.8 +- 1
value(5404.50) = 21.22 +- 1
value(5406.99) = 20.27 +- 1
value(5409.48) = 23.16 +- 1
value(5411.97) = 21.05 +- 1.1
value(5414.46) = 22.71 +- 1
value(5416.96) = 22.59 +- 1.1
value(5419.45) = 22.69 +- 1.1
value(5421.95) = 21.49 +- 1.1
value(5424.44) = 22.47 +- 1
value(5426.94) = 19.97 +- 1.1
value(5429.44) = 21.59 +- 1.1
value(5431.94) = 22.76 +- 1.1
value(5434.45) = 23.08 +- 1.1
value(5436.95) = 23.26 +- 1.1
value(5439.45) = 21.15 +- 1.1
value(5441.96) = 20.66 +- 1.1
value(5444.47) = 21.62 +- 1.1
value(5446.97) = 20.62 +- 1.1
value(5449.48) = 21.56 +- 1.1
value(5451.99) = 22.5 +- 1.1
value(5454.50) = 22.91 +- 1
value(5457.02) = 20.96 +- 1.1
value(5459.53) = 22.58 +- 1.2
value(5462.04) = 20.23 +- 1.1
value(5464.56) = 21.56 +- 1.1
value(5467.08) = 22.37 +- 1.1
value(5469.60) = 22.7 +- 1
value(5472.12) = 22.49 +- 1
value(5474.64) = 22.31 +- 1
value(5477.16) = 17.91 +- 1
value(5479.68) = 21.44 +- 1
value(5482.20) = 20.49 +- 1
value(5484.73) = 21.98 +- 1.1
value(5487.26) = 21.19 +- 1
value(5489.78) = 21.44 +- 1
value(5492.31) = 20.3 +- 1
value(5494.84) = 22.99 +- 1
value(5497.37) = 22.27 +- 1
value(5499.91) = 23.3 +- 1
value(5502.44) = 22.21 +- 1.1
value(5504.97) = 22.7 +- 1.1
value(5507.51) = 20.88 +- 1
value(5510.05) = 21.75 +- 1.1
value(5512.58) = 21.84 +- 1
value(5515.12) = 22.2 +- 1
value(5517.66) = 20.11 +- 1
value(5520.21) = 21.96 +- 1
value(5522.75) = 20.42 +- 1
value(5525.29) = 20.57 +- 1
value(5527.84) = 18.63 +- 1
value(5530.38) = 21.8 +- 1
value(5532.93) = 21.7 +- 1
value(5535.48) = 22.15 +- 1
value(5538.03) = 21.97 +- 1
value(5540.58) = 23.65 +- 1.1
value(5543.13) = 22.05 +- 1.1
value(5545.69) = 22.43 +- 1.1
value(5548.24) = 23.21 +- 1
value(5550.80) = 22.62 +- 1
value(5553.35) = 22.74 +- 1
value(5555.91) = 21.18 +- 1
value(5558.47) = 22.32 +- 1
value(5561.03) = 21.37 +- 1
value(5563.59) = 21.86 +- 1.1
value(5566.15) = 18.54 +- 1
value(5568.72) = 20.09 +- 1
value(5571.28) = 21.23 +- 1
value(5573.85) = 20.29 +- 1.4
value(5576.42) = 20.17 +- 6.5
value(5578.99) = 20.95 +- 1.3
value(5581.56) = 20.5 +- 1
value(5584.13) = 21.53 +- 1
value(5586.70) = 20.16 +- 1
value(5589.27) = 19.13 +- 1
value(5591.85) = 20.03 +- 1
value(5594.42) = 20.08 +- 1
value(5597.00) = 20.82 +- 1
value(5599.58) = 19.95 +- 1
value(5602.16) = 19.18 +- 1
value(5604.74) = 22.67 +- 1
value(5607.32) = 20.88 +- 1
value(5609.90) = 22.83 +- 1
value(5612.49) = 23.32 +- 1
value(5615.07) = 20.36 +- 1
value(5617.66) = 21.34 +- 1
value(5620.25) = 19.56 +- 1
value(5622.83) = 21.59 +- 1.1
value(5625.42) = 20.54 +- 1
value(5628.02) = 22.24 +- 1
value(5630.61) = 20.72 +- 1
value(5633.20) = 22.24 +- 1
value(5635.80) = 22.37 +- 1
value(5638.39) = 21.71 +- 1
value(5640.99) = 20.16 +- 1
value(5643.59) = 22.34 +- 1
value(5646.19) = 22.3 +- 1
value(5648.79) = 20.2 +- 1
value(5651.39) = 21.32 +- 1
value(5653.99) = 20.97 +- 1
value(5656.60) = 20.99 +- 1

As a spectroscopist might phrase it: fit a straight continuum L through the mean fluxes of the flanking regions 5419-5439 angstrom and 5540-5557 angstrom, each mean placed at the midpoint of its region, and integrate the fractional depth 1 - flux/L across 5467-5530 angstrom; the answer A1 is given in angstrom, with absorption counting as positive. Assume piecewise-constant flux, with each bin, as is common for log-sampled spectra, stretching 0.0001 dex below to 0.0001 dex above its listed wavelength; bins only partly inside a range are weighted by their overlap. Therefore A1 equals 2.5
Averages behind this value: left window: 22.1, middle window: 21.4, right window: 22.5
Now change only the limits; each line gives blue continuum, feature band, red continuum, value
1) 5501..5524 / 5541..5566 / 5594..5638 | -0.74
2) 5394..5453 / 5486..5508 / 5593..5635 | -0.48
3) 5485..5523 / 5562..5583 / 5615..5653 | 1.01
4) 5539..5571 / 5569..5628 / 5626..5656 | 2.30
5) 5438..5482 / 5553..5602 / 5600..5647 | 1.92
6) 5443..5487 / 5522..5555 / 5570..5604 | -1.66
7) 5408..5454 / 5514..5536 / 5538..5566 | 1.10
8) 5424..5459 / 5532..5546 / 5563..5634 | -0.77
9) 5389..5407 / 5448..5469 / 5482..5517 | -0.30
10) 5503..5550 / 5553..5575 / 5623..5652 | 0.62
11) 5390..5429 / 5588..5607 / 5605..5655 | 1.03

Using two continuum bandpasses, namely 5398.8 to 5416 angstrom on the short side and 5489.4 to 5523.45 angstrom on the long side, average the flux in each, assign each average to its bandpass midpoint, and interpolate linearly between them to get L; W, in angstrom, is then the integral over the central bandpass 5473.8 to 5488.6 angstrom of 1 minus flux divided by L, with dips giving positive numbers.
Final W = 0.6 angstrom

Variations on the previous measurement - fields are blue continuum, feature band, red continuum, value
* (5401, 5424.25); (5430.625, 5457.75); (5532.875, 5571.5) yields -0.04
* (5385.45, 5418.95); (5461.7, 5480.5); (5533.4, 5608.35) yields 0.03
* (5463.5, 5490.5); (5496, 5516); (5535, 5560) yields -0.27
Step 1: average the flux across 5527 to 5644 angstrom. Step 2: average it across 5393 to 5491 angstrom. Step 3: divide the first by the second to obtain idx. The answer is 1.0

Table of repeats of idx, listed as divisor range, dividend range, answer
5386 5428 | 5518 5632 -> 0.98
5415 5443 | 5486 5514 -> 1.00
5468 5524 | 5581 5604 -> 0.94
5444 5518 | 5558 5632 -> 0.96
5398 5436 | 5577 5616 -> 0.95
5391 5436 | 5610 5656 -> 0.99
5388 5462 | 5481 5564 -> 1.00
